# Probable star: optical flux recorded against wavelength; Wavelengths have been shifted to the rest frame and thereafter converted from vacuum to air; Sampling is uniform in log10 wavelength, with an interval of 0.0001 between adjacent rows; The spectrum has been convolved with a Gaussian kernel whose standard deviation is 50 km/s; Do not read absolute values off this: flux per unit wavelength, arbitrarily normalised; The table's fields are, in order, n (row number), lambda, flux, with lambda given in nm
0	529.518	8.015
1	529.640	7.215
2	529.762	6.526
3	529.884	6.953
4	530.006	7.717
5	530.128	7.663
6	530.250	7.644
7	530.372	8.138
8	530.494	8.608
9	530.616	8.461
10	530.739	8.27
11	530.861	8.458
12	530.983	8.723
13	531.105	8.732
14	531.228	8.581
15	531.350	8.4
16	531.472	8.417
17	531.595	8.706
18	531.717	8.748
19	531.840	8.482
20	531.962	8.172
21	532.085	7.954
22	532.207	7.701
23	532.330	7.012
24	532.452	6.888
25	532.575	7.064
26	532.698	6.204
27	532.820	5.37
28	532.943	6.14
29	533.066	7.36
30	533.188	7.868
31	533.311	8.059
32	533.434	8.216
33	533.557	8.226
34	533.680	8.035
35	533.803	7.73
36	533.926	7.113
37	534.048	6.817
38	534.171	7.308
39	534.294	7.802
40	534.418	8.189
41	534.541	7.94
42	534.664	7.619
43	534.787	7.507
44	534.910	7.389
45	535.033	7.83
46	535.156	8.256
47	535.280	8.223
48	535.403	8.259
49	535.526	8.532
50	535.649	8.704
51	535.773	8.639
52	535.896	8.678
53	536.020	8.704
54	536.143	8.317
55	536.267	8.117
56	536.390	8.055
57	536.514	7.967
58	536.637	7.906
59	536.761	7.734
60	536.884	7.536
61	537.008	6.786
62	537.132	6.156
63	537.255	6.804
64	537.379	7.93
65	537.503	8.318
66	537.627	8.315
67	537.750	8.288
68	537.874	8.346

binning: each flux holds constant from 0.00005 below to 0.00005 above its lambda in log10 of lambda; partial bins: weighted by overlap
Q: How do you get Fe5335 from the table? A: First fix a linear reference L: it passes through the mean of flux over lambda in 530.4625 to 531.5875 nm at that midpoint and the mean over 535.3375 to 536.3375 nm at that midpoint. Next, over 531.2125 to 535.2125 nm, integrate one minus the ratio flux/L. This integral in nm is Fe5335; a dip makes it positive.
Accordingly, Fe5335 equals 0.40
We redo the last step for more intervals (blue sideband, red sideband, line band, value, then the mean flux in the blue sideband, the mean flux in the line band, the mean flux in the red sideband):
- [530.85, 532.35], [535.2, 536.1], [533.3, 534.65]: 0.111 nm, 8.34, 7.75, 8.52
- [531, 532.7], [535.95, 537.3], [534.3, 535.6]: -0.032 nm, 8.01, 7.97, 7.66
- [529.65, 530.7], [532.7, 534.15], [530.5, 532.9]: -0.124 nm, 7.7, 7.91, 7.31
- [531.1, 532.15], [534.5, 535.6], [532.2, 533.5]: 0.191 nm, 8.45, 7.06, 7.97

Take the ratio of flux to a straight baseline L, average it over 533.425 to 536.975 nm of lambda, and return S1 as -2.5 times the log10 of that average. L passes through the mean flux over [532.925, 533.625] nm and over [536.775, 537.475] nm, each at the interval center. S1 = -0.07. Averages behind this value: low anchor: 7.74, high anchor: 7.15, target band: 7.96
